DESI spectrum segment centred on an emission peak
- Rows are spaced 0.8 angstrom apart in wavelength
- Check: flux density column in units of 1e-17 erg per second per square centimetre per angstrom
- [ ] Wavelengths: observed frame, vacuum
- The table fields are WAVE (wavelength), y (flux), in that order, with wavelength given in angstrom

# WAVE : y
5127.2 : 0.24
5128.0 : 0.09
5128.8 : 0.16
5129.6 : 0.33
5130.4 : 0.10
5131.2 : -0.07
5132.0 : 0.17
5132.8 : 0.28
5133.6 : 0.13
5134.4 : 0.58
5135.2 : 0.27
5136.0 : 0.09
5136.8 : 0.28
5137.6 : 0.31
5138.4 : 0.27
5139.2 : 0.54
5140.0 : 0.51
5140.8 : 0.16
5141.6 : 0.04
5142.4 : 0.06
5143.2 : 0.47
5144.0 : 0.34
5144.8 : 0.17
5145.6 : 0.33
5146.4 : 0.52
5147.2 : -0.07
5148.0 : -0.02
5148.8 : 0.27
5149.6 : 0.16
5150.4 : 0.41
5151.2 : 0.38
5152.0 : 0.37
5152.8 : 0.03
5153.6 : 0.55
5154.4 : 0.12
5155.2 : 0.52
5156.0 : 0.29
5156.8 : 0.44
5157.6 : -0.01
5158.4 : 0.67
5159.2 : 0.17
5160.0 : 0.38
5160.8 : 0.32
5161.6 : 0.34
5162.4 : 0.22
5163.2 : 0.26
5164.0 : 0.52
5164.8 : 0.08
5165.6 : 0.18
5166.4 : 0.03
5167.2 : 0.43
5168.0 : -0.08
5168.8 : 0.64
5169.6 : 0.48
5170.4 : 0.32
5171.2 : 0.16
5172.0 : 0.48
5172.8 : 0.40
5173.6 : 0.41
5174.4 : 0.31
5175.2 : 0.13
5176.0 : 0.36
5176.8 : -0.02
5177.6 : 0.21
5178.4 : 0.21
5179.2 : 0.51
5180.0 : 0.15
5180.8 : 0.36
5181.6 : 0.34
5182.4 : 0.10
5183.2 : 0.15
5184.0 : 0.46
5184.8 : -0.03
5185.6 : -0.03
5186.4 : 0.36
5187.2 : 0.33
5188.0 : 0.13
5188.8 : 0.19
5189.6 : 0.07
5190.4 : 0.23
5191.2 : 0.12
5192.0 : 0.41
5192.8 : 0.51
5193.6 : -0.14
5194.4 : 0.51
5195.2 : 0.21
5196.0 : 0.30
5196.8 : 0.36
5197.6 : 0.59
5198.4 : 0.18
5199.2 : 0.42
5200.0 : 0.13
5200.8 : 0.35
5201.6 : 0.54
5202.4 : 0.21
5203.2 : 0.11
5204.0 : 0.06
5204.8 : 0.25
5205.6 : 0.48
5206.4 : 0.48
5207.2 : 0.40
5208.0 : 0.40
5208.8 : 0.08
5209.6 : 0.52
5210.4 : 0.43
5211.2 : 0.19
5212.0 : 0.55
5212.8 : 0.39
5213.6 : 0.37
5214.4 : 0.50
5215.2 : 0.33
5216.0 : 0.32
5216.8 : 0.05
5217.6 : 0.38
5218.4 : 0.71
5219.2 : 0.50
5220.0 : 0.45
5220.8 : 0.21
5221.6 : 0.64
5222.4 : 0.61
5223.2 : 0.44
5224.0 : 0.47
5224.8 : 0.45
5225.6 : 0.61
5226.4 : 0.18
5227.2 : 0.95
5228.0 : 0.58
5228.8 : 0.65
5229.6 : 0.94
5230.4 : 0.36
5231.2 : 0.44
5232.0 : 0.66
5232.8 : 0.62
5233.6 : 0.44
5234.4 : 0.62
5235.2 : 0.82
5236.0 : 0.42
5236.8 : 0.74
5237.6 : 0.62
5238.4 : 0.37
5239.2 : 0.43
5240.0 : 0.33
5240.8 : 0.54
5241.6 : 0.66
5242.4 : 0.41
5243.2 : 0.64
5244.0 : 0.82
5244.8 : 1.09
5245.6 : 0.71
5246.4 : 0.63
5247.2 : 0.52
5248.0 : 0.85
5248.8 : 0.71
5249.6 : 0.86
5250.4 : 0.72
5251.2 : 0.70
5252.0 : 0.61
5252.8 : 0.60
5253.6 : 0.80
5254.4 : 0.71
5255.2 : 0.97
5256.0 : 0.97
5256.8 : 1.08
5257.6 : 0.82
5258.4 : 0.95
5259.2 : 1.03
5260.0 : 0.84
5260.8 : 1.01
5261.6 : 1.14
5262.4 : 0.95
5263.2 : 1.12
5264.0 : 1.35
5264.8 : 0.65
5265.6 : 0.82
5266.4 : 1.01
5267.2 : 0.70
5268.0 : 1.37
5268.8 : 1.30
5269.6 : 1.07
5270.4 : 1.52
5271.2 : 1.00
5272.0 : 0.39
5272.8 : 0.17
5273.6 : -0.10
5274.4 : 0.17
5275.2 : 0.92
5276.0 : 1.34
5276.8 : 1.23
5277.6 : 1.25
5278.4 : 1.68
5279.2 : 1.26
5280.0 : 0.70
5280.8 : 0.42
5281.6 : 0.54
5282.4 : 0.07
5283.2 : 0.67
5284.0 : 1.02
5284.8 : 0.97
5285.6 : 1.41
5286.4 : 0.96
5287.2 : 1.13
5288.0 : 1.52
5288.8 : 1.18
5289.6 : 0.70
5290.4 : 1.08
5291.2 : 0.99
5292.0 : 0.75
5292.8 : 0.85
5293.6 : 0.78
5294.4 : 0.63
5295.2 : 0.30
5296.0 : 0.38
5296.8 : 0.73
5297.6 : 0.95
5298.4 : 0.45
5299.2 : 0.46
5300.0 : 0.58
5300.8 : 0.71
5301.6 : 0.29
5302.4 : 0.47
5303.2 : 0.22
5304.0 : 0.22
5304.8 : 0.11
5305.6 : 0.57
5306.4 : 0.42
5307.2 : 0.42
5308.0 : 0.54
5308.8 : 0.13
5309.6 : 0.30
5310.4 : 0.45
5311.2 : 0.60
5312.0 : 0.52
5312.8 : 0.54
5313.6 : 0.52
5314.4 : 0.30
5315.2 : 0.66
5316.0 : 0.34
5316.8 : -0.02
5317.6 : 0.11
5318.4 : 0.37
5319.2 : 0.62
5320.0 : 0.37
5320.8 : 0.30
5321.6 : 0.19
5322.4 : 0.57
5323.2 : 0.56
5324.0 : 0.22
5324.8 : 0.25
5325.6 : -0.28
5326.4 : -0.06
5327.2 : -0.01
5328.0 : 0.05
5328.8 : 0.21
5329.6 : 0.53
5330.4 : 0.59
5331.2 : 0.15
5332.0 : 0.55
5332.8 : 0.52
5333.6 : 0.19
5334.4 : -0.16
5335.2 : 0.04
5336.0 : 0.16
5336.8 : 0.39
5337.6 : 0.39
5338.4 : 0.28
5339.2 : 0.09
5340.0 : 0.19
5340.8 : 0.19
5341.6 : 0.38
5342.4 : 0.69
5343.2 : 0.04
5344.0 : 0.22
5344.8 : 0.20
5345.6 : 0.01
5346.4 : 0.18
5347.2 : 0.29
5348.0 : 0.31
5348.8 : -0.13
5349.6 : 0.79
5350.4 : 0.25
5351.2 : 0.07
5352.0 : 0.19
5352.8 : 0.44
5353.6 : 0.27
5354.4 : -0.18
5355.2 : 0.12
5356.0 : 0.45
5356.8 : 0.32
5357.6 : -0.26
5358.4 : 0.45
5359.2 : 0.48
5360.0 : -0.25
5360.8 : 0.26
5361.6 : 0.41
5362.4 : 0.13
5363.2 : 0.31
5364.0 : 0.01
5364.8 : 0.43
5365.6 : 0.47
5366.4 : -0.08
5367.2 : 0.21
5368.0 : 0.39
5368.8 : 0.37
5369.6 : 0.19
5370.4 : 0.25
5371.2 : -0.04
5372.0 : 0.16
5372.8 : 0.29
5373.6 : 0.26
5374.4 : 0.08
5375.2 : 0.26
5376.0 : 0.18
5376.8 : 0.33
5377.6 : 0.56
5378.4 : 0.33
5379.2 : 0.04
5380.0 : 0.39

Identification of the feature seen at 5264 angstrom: C IV 1549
